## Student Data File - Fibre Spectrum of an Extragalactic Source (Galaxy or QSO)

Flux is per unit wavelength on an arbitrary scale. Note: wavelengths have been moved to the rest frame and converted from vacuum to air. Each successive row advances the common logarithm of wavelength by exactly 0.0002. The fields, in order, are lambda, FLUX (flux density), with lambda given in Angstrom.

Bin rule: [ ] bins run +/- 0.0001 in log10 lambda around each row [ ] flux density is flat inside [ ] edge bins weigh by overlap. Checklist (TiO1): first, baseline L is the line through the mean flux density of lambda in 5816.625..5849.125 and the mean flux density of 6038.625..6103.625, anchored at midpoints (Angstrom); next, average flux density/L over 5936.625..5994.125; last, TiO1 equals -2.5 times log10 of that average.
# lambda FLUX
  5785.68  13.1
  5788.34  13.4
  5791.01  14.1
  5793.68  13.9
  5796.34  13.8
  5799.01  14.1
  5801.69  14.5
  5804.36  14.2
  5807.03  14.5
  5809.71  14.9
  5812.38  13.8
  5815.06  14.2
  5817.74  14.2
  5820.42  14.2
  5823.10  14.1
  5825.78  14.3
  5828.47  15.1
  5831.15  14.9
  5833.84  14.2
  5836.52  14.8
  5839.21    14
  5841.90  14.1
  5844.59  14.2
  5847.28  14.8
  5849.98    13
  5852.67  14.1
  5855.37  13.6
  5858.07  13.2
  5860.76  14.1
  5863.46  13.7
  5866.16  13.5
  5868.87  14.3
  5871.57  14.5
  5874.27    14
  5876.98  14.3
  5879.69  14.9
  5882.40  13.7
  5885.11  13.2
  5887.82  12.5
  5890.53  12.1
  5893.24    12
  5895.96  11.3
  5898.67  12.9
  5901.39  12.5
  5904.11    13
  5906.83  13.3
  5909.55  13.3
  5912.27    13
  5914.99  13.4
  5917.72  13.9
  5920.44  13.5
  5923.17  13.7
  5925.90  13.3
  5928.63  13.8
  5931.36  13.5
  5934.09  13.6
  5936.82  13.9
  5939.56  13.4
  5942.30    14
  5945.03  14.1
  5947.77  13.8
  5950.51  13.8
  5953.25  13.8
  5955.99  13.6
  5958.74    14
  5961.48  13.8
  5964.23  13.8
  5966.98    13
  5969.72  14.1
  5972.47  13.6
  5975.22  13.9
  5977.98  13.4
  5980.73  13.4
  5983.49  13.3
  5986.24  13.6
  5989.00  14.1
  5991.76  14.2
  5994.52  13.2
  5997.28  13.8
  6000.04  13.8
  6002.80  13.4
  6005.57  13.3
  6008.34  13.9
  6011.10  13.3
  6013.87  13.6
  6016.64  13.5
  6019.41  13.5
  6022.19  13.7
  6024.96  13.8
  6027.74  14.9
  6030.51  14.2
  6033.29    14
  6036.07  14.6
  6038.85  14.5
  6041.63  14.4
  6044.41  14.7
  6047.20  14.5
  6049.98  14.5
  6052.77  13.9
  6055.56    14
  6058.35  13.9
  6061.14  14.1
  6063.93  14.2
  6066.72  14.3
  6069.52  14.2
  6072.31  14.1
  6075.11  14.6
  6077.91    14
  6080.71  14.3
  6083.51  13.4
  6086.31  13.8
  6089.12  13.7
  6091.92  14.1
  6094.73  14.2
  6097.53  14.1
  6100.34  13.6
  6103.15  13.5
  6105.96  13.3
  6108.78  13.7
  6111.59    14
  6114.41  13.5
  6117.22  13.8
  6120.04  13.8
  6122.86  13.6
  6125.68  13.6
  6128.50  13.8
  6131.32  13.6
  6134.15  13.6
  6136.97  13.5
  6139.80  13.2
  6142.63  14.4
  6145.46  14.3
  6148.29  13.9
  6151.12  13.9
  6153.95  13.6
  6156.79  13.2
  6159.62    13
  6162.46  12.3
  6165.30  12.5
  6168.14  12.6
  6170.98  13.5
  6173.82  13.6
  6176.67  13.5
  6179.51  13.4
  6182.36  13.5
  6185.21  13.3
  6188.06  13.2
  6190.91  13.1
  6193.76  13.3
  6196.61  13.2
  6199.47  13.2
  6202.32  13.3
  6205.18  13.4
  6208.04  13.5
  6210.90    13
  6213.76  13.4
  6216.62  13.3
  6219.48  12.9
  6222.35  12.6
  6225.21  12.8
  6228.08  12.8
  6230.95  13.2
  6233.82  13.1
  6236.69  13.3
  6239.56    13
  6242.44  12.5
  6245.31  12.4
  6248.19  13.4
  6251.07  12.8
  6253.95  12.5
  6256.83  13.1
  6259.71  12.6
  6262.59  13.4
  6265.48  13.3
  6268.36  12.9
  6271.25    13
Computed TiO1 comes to 0.04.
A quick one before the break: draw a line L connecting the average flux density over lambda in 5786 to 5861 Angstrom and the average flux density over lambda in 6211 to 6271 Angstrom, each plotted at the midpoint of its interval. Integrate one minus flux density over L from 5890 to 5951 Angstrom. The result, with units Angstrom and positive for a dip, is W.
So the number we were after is 2.60 Angstrom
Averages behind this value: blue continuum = 14.1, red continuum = 13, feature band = 13.3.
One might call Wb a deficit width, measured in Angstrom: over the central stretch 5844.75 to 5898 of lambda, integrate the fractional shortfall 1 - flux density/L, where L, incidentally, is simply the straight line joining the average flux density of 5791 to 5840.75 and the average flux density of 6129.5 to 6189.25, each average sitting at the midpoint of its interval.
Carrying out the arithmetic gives 2.4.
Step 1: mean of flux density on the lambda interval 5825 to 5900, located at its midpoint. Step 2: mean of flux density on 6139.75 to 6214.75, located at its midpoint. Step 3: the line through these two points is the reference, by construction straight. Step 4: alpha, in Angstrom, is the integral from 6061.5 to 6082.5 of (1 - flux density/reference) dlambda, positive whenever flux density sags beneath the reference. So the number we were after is -1.1 Angstrom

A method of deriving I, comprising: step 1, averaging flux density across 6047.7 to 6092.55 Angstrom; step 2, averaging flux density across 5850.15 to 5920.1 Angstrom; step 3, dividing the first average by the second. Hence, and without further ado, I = 1.1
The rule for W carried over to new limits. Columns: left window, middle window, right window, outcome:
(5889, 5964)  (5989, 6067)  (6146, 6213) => -3.90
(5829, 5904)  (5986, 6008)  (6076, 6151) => 0.05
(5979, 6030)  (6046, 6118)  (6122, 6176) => -2.16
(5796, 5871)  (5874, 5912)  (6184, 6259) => 2.59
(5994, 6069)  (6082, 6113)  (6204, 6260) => -0.23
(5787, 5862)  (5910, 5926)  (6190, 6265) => 0.49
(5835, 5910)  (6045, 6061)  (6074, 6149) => -0.51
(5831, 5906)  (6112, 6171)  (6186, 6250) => -1.32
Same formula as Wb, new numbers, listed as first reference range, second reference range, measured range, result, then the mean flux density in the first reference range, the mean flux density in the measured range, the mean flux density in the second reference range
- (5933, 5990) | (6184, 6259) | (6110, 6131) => -0.6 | 13.7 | 13.7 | 13.1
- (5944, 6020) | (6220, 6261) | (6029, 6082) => -3.3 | 13.7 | 14.3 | 12.9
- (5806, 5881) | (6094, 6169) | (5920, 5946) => 0.6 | 14.2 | 13.7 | 13.6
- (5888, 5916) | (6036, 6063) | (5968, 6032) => 0.2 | 12.7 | 13.7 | 14.3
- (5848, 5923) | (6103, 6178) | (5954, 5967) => -0.3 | 13.4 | 13.7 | 13.5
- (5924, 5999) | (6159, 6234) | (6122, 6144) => -0.6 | 13.7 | 13.7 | 13.1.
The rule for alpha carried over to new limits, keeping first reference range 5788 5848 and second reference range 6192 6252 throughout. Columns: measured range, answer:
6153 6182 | 0.23 Angstrom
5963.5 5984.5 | 0.39 Angstrom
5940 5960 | 0.06 Angstrom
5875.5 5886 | 0.03 Angstrom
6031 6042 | -0.59 Angstrom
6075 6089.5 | -0.47 Angstrom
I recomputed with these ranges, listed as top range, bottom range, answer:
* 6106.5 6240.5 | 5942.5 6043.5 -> 0.97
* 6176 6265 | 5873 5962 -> 0.98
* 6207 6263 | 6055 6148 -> 0.94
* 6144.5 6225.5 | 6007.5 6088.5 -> 0.94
